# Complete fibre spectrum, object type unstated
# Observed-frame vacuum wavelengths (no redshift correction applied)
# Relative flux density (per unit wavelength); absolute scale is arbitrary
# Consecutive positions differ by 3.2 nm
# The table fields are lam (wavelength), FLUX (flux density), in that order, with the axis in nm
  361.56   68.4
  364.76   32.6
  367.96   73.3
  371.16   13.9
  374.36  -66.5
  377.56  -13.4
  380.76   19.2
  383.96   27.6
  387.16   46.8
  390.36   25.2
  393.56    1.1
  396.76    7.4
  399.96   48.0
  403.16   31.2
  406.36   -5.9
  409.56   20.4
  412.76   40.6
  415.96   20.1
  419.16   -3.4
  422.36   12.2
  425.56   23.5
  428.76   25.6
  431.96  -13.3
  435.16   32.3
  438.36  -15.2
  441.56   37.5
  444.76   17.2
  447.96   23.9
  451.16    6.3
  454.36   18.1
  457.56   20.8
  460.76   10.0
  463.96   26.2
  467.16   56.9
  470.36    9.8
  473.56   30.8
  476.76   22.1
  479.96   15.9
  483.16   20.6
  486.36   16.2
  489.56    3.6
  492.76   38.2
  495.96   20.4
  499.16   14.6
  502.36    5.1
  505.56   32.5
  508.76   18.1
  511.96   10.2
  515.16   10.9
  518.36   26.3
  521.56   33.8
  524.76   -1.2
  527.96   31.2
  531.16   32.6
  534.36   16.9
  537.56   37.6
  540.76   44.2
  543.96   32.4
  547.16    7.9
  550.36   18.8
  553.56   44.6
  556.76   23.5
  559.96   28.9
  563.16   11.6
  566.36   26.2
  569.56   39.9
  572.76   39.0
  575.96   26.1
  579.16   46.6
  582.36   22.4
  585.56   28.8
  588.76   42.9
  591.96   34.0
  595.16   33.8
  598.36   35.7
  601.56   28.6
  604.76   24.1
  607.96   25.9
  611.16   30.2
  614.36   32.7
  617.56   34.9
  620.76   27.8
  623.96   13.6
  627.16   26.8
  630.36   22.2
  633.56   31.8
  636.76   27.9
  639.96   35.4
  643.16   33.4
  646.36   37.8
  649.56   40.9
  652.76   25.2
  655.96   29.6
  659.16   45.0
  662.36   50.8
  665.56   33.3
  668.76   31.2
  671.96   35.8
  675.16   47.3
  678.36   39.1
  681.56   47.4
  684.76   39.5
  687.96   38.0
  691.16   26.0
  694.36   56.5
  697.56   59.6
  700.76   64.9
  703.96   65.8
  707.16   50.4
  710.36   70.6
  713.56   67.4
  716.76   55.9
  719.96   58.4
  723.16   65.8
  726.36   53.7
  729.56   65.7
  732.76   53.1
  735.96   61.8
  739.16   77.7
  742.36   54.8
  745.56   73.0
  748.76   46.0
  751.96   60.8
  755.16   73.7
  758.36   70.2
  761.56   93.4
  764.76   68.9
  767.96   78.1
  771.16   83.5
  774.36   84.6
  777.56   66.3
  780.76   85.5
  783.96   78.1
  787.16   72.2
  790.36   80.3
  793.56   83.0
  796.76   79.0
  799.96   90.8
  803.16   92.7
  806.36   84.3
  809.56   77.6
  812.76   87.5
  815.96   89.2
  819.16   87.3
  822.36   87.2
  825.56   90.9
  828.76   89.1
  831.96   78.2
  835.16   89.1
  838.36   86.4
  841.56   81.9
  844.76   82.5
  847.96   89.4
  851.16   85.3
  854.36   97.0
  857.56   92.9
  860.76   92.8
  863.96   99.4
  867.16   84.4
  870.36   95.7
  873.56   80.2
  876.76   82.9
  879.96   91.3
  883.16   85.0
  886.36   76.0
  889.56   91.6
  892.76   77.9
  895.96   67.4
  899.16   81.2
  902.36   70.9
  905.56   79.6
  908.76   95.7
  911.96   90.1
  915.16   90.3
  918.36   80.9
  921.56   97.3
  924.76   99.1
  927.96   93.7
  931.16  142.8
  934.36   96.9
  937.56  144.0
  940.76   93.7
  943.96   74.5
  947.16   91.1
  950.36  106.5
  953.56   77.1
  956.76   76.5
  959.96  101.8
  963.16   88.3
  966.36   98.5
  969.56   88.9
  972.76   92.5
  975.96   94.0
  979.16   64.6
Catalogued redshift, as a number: 0.74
